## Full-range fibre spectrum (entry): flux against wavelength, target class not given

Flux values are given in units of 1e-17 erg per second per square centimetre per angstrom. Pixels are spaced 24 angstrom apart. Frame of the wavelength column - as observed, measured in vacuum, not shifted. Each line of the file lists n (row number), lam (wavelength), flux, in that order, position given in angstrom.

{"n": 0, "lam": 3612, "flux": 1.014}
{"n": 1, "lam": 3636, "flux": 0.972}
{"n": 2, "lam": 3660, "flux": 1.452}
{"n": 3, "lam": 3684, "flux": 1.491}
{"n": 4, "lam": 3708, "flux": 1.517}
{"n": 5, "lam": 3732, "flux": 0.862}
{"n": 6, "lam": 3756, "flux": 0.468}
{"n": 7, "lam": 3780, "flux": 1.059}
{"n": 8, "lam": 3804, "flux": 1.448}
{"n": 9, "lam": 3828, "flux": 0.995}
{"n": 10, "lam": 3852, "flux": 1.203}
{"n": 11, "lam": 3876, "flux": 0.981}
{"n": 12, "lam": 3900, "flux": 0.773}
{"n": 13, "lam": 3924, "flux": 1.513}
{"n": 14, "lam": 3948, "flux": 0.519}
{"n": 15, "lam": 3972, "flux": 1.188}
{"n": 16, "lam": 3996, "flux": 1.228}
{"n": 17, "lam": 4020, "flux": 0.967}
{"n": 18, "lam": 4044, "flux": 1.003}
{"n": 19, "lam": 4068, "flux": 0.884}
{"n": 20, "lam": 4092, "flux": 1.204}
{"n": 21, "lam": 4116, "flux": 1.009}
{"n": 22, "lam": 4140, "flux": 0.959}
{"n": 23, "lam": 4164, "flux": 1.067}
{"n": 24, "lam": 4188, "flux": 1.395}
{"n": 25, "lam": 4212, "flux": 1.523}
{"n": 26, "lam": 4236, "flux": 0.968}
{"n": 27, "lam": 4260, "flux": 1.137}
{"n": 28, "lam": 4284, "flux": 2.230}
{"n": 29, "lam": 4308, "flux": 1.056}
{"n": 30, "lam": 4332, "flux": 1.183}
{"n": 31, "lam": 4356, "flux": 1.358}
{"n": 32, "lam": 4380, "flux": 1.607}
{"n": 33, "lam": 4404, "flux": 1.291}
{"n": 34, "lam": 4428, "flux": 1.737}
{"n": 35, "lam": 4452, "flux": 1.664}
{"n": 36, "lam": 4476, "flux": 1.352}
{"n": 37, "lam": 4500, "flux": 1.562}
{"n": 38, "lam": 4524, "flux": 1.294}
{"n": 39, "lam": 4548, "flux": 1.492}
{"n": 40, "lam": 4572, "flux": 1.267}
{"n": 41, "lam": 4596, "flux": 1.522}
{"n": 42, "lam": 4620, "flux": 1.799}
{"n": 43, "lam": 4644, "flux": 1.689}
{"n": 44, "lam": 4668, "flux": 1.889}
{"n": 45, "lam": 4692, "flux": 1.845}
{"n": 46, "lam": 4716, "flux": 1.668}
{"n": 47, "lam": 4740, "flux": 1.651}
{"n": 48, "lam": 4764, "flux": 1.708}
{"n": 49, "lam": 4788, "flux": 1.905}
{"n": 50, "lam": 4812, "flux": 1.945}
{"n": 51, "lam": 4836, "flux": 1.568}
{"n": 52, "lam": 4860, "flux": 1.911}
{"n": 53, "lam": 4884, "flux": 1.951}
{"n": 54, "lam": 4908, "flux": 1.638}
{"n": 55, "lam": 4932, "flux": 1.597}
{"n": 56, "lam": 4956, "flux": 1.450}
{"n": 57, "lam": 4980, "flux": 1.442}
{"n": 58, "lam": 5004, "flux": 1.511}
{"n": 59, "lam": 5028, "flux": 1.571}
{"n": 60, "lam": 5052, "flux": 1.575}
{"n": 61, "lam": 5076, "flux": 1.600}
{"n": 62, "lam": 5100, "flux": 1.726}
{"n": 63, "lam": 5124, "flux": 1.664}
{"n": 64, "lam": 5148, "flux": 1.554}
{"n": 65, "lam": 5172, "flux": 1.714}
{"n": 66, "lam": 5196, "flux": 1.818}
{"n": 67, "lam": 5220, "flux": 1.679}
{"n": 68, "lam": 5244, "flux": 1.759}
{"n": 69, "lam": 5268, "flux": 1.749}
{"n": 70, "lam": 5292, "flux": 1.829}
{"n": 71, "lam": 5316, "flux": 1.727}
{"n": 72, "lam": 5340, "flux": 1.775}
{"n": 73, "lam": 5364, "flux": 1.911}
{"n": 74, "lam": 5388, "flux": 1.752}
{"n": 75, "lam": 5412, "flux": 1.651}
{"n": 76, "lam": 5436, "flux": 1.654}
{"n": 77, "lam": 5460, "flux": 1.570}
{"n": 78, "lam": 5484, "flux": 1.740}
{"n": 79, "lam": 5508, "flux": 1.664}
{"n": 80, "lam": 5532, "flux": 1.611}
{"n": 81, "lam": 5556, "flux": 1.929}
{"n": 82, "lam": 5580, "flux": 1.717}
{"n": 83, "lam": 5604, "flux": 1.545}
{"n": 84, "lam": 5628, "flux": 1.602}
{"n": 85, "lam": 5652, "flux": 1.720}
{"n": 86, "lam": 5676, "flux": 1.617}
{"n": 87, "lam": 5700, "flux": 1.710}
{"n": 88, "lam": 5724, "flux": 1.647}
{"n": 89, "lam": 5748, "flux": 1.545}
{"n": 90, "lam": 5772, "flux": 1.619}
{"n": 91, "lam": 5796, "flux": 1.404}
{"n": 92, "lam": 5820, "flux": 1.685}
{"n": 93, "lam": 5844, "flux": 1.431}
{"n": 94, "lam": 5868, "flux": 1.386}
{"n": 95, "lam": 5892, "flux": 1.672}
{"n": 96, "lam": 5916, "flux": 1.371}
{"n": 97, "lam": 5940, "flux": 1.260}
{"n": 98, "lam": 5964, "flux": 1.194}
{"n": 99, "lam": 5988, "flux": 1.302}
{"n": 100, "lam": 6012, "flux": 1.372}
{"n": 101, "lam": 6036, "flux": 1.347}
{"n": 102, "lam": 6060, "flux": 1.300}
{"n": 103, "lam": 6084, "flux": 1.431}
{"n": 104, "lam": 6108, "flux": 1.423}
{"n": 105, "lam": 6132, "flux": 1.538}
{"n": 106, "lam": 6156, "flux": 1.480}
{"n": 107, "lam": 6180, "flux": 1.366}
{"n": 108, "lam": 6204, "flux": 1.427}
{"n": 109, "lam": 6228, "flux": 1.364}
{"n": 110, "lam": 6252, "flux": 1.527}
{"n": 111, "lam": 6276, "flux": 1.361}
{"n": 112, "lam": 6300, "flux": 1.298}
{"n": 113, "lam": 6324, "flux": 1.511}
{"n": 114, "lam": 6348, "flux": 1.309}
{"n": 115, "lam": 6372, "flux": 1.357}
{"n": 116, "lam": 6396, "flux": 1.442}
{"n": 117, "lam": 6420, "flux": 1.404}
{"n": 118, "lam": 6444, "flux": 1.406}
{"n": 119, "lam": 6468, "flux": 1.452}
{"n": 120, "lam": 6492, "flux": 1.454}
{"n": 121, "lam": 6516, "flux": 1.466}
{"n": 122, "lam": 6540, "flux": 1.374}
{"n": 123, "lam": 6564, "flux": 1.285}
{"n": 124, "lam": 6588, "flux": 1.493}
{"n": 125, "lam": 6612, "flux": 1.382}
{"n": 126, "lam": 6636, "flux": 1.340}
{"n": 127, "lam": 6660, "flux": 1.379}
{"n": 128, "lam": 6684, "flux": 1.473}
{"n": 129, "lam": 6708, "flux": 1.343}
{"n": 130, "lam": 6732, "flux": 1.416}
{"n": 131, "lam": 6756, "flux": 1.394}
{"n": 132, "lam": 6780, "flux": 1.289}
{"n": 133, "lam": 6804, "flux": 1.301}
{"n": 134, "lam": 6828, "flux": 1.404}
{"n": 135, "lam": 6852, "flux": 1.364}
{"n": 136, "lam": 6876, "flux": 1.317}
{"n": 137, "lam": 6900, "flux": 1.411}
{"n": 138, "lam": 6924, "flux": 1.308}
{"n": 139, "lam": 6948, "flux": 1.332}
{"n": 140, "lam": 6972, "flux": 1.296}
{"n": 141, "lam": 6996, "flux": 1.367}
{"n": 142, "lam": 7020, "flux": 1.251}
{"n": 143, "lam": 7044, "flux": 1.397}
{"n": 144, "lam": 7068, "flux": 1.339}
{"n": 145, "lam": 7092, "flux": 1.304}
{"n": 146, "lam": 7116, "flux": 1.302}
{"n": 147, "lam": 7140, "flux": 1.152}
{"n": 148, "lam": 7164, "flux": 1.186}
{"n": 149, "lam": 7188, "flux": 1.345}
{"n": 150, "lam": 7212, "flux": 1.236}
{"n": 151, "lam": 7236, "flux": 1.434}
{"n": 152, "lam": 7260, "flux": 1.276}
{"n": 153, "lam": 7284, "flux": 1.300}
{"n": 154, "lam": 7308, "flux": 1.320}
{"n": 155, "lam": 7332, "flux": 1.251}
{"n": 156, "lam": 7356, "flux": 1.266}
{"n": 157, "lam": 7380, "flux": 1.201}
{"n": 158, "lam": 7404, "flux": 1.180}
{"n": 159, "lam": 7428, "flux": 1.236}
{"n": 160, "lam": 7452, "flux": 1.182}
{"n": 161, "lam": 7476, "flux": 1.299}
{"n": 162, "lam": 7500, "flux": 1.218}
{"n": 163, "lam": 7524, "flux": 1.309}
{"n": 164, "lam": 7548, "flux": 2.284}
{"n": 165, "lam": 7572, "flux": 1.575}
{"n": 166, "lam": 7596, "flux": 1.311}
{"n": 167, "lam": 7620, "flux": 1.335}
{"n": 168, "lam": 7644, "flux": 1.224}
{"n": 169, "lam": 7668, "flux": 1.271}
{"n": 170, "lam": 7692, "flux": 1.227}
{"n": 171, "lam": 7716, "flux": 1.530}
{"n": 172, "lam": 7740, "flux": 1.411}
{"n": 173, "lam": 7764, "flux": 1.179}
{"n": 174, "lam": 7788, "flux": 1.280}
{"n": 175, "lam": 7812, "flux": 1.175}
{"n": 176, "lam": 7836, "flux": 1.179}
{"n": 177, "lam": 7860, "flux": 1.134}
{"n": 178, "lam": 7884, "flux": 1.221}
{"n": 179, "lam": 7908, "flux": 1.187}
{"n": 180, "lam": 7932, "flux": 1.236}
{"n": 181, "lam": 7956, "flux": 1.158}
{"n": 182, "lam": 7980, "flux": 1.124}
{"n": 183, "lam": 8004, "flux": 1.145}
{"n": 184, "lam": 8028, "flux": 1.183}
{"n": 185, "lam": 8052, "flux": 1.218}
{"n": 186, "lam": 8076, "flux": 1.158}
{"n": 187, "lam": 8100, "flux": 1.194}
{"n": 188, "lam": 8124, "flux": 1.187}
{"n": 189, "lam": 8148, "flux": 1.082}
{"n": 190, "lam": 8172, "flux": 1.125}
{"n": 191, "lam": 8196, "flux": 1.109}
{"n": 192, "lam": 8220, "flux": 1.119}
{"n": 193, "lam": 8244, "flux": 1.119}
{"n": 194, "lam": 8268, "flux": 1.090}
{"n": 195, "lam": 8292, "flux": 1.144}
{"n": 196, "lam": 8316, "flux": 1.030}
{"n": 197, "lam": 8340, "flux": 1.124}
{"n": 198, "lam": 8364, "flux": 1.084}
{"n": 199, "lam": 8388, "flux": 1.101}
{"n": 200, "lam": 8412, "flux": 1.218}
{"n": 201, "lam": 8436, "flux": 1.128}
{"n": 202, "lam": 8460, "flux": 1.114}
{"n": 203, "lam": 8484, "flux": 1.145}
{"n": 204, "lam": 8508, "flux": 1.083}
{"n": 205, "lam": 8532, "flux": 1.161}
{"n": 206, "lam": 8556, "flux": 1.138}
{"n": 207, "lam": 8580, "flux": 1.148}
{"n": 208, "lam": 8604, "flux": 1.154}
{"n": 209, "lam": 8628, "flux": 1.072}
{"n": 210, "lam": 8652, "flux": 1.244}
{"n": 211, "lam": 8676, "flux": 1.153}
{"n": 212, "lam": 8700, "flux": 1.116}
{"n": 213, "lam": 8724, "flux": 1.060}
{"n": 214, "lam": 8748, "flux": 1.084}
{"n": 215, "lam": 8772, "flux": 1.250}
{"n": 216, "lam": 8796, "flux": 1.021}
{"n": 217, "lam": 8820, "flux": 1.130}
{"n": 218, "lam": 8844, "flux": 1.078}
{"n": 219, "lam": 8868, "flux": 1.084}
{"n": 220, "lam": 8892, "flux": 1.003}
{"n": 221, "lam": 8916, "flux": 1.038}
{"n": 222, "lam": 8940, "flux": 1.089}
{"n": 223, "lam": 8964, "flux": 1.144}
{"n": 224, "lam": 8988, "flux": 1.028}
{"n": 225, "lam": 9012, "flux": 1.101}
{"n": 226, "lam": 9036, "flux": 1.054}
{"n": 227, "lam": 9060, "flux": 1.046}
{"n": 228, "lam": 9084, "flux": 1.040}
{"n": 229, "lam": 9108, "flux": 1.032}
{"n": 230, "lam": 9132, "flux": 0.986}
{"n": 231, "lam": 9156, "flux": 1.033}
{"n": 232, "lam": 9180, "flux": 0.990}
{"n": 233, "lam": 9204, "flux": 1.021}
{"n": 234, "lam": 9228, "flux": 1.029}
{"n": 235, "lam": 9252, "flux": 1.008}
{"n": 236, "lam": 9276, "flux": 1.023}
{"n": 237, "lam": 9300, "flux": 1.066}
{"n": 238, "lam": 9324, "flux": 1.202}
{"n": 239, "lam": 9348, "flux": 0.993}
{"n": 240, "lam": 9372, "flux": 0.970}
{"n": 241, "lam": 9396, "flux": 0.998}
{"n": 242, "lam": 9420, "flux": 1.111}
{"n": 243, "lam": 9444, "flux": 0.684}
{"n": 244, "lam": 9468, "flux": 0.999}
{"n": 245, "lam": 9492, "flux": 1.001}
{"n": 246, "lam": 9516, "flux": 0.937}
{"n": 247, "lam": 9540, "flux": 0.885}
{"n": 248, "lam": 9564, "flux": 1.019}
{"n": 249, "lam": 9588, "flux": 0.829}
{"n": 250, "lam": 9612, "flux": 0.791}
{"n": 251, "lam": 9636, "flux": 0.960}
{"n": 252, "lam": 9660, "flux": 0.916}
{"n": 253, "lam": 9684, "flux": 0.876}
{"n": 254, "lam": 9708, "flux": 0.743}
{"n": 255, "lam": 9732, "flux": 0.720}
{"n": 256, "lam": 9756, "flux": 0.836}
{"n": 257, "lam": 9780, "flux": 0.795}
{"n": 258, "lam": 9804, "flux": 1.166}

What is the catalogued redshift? 0.150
